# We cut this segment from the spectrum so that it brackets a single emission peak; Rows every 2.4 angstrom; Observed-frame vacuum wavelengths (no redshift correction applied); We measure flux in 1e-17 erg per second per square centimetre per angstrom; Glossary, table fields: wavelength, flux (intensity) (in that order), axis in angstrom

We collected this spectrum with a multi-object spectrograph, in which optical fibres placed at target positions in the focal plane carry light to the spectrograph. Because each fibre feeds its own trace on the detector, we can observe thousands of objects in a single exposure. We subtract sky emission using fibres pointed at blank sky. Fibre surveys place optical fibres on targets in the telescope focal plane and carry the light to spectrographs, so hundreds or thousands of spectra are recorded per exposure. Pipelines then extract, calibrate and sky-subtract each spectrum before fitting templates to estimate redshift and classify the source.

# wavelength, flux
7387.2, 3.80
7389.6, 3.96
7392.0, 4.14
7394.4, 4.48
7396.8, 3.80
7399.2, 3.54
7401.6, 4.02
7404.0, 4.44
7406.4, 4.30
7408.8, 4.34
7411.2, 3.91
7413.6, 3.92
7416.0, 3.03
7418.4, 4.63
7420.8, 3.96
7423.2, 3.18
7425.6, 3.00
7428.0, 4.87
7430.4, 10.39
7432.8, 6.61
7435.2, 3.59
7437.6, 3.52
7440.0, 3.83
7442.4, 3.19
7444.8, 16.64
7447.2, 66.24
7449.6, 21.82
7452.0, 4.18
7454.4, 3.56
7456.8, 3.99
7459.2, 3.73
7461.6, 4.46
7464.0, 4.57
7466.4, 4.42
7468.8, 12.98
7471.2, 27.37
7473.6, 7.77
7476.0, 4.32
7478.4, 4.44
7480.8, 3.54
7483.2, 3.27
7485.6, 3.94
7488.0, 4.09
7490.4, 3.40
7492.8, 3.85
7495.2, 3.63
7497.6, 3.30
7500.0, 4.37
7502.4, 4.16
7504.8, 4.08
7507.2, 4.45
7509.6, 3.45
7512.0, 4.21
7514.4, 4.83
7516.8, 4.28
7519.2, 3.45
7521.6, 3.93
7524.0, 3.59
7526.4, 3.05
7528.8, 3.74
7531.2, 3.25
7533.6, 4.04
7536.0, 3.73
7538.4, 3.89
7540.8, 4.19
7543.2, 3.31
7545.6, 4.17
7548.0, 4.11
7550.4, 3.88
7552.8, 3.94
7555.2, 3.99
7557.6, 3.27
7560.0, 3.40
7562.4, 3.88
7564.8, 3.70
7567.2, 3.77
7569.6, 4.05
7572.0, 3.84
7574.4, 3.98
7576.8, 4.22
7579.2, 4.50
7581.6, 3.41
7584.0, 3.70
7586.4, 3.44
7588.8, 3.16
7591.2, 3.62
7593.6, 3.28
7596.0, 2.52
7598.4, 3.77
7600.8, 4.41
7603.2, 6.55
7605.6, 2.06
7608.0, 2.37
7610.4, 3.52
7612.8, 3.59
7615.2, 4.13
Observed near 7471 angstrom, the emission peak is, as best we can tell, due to [N II] 6583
